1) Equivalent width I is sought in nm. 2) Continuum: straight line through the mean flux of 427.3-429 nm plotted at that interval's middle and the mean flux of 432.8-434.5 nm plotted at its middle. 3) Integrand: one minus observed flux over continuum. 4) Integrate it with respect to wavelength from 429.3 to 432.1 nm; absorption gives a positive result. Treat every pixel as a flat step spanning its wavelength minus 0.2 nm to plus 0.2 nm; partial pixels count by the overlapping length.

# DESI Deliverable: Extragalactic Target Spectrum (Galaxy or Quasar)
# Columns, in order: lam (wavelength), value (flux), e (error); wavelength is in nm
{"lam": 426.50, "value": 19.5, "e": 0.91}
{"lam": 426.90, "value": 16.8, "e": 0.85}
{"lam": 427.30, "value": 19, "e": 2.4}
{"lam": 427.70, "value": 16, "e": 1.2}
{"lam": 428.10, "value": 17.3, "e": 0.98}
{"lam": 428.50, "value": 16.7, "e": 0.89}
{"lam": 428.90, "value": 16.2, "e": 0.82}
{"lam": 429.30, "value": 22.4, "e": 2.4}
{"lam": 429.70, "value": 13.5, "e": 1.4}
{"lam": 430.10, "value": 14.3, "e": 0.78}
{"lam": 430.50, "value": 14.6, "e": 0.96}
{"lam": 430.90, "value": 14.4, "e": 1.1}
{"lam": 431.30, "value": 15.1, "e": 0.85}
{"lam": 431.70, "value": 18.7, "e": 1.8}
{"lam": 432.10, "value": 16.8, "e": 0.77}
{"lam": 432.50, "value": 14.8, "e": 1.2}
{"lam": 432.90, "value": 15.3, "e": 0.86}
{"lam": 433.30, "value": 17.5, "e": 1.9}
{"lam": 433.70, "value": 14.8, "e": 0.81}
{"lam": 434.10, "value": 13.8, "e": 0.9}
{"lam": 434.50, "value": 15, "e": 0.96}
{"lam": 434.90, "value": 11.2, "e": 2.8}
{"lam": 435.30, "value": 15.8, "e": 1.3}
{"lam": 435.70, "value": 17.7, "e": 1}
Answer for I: 0.068 nm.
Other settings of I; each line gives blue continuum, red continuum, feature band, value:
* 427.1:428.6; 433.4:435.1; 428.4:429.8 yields -0.073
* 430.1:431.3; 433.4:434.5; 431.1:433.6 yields -0.283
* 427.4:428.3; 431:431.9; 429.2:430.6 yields 0.074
